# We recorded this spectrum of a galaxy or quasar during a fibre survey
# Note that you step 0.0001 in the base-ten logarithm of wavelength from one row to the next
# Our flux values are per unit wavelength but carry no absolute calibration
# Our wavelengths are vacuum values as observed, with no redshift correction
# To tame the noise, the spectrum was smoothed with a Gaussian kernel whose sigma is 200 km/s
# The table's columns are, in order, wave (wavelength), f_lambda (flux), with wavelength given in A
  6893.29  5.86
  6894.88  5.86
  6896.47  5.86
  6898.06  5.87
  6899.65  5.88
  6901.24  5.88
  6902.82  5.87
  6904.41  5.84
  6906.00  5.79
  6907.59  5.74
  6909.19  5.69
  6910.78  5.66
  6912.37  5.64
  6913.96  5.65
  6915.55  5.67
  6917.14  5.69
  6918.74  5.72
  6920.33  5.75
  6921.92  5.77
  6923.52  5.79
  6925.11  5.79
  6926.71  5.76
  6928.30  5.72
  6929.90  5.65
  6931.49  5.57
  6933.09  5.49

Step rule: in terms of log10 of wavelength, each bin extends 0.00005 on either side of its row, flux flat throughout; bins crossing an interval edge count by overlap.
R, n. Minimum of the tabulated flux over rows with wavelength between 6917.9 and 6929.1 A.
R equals 5.72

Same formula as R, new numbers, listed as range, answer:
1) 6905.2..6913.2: 5.64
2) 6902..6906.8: 5.79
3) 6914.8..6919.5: 5.67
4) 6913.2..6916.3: 5.65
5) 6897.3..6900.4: 5.87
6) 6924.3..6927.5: 5.76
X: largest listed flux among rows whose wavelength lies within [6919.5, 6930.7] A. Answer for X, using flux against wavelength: 5.79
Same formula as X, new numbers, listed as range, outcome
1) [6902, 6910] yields 5.87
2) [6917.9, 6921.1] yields 5.75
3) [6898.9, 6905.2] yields 5.88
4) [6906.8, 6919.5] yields 5.74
